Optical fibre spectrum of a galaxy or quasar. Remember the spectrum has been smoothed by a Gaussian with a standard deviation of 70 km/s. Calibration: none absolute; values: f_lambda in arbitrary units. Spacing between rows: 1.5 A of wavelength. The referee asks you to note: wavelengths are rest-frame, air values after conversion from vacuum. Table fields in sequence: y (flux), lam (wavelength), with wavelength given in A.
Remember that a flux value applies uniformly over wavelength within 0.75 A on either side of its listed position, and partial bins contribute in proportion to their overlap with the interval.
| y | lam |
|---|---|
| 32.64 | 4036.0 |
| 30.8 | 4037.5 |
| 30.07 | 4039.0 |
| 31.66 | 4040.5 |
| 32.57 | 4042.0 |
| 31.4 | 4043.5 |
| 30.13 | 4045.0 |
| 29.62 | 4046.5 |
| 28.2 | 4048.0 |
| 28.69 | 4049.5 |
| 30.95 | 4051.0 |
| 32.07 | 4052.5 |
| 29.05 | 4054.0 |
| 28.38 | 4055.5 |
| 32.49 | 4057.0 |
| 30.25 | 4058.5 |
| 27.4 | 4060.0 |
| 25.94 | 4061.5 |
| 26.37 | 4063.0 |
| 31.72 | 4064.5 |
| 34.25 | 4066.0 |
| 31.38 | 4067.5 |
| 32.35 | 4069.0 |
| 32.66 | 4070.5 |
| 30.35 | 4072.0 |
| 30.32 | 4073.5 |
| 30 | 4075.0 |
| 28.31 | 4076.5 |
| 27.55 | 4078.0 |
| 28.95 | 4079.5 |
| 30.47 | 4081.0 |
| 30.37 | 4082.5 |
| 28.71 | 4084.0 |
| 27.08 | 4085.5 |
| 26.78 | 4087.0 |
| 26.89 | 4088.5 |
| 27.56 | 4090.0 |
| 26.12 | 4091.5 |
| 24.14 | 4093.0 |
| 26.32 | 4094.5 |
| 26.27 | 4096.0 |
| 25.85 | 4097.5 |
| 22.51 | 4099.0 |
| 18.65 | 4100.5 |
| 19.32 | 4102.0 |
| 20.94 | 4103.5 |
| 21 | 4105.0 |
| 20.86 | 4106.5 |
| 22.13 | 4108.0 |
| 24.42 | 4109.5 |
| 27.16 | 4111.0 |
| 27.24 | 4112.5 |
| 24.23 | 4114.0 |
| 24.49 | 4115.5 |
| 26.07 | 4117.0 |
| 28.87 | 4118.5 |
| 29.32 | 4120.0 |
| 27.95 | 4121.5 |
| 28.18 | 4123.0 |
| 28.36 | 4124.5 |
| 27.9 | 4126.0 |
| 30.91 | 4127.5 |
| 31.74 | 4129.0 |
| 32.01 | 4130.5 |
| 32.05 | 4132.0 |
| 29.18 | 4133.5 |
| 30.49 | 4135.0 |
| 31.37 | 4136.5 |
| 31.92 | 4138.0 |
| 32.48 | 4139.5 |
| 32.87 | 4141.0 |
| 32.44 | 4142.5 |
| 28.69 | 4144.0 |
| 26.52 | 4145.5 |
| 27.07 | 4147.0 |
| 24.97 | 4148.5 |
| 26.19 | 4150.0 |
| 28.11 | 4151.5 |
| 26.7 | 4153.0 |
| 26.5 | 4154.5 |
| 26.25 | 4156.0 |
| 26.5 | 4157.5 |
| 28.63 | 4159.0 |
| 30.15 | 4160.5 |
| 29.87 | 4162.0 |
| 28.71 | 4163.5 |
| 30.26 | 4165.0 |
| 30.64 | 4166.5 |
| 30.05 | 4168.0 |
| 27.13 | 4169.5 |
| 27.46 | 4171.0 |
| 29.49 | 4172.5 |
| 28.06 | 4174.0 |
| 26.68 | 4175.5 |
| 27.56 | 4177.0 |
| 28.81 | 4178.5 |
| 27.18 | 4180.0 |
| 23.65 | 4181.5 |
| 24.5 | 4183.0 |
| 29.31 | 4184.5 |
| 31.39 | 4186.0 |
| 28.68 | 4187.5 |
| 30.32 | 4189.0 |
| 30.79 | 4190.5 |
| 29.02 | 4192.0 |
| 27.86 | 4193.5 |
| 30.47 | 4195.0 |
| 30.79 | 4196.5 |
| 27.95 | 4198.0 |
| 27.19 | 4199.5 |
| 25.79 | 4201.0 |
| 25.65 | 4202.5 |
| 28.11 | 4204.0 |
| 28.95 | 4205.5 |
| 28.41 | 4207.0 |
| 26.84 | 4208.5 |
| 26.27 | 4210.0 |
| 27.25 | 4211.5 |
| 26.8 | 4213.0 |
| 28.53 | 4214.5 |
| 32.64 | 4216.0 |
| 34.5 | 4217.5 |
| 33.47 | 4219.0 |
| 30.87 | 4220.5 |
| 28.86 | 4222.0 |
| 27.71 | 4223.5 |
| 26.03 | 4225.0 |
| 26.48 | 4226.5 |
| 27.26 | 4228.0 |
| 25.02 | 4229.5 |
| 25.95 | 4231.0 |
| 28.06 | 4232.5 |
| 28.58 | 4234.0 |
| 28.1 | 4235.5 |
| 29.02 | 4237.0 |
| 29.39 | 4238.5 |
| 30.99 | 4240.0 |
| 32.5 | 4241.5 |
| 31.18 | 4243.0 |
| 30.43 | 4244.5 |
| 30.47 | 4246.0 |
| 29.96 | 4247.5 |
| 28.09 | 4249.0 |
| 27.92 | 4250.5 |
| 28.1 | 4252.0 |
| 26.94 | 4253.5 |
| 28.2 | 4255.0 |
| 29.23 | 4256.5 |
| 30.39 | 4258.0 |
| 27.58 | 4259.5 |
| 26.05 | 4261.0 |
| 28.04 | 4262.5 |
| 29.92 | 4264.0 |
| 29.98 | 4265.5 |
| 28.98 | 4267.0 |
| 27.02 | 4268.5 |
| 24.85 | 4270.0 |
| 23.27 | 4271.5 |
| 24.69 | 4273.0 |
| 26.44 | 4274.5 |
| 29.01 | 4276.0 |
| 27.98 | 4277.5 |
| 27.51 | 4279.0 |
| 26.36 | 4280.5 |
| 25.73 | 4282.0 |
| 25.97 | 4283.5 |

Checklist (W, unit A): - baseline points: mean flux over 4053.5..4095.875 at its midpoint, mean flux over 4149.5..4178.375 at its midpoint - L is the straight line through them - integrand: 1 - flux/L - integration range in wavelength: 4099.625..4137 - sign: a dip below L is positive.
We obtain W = 2.65 A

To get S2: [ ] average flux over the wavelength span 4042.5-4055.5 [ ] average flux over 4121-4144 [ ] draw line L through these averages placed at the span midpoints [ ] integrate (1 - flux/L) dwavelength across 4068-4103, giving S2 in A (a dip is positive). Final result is 3.4 A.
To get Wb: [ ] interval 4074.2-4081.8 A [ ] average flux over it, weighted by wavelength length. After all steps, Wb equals 29.1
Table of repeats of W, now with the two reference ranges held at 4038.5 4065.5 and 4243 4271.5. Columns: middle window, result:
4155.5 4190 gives 0.8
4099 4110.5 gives 3.2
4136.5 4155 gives 0.2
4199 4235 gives 0.7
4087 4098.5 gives 1.3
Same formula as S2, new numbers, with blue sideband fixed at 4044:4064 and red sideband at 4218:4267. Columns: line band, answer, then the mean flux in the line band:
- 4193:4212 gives 0.7 A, 27.8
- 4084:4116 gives 5.2 A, 24.4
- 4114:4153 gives 0.0 A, 29.1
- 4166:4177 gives 0.2 A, 28.4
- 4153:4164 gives 0.4 A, 28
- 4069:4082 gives -0.3 A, 30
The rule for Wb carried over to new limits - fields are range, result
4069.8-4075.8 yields 30.8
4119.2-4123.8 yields 28.5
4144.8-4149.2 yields 26.2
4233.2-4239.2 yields 28.8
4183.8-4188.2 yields 29.8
